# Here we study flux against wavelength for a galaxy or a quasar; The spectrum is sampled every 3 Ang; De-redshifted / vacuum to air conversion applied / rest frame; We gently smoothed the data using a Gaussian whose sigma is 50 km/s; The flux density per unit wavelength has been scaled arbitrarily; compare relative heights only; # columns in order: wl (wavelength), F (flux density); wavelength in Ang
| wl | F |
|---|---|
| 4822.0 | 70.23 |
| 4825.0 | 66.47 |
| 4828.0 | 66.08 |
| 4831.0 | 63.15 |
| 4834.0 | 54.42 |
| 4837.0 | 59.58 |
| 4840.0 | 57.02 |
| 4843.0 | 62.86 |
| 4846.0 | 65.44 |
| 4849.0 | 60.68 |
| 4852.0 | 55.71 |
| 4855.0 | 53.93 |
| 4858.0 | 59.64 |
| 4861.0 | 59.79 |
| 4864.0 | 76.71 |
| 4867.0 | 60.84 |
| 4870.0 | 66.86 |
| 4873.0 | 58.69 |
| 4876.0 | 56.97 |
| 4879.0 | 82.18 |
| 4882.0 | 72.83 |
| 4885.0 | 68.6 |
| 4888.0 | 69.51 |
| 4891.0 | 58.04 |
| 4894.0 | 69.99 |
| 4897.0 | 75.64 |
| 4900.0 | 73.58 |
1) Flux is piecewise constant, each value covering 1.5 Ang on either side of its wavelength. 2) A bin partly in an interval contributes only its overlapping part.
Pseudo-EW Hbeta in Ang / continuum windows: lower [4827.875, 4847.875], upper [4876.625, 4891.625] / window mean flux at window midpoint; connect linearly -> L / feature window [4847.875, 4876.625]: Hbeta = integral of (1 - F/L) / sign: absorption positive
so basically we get 2.0 Ang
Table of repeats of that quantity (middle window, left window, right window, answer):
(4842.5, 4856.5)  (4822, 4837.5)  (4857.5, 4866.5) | 1.08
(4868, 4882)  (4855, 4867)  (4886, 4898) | -0.25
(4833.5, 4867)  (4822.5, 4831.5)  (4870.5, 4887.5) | 3.08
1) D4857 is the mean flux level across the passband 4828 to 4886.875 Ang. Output 63.1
